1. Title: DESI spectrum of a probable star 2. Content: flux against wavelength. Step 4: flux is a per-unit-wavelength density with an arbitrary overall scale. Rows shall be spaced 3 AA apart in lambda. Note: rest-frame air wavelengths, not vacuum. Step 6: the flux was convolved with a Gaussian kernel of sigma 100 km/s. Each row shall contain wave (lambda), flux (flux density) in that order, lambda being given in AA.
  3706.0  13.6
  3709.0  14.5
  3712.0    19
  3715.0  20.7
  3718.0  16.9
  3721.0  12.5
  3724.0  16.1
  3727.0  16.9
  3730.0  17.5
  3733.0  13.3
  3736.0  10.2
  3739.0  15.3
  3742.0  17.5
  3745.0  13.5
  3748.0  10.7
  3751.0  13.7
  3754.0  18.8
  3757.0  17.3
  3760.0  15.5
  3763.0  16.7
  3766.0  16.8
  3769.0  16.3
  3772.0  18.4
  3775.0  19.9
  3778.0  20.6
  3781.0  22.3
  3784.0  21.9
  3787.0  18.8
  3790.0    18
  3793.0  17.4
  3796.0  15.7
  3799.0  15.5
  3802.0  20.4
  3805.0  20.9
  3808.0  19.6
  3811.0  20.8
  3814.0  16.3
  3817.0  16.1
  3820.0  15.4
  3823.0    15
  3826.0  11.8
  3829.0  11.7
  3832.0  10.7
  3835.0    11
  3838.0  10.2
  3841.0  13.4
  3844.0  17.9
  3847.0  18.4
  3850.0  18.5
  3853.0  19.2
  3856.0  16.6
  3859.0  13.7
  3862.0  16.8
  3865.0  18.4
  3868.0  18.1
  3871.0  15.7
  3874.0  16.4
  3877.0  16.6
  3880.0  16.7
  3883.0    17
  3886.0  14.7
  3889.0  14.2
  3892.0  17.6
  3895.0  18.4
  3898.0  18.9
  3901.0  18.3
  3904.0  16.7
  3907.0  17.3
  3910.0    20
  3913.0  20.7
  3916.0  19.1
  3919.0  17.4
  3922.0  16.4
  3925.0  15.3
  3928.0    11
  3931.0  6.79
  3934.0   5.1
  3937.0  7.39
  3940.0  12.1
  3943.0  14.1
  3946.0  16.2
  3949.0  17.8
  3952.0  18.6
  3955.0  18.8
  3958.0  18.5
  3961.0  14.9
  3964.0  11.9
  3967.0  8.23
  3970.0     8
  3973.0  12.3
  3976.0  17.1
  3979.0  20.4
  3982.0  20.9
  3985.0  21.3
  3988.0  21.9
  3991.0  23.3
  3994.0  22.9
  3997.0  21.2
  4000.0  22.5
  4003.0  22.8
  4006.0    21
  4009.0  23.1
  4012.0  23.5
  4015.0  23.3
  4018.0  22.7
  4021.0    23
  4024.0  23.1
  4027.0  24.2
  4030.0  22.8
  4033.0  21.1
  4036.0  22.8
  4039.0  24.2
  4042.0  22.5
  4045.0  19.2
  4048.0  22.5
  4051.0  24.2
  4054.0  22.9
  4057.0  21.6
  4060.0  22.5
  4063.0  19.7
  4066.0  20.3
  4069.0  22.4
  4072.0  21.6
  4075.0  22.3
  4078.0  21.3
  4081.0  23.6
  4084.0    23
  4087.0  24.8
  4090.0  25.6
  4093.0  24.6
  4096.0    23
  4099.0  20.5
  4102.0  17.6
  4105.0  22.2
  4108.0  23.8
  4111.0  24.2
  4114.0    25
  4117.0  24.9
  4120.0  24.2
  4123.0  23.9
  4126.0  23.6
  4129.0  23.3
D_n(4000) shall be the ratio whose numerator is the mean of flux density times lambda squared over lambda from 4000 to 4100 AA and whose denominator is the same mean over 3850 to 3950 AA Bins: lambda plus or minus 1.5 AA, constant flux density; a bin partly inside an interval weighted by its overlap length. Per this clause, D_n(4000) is 1.5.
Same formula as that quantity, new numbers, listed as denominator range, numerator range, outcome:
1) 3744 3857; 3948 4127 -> 1.45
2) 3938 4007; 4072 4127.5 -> 1.40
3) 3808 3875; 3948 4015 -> 1.29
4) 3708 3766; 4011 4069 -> 1.67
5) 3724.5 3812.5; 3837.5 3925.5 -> 1.05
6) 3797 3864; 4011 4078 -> 1.57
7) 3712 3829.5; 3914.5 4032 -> 1.18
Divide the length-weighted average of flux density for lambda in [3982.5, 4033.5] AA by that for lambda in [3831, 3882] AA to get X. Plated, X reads 1.42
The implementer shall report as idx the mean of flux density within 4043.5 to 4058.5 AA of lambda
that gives 22.1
